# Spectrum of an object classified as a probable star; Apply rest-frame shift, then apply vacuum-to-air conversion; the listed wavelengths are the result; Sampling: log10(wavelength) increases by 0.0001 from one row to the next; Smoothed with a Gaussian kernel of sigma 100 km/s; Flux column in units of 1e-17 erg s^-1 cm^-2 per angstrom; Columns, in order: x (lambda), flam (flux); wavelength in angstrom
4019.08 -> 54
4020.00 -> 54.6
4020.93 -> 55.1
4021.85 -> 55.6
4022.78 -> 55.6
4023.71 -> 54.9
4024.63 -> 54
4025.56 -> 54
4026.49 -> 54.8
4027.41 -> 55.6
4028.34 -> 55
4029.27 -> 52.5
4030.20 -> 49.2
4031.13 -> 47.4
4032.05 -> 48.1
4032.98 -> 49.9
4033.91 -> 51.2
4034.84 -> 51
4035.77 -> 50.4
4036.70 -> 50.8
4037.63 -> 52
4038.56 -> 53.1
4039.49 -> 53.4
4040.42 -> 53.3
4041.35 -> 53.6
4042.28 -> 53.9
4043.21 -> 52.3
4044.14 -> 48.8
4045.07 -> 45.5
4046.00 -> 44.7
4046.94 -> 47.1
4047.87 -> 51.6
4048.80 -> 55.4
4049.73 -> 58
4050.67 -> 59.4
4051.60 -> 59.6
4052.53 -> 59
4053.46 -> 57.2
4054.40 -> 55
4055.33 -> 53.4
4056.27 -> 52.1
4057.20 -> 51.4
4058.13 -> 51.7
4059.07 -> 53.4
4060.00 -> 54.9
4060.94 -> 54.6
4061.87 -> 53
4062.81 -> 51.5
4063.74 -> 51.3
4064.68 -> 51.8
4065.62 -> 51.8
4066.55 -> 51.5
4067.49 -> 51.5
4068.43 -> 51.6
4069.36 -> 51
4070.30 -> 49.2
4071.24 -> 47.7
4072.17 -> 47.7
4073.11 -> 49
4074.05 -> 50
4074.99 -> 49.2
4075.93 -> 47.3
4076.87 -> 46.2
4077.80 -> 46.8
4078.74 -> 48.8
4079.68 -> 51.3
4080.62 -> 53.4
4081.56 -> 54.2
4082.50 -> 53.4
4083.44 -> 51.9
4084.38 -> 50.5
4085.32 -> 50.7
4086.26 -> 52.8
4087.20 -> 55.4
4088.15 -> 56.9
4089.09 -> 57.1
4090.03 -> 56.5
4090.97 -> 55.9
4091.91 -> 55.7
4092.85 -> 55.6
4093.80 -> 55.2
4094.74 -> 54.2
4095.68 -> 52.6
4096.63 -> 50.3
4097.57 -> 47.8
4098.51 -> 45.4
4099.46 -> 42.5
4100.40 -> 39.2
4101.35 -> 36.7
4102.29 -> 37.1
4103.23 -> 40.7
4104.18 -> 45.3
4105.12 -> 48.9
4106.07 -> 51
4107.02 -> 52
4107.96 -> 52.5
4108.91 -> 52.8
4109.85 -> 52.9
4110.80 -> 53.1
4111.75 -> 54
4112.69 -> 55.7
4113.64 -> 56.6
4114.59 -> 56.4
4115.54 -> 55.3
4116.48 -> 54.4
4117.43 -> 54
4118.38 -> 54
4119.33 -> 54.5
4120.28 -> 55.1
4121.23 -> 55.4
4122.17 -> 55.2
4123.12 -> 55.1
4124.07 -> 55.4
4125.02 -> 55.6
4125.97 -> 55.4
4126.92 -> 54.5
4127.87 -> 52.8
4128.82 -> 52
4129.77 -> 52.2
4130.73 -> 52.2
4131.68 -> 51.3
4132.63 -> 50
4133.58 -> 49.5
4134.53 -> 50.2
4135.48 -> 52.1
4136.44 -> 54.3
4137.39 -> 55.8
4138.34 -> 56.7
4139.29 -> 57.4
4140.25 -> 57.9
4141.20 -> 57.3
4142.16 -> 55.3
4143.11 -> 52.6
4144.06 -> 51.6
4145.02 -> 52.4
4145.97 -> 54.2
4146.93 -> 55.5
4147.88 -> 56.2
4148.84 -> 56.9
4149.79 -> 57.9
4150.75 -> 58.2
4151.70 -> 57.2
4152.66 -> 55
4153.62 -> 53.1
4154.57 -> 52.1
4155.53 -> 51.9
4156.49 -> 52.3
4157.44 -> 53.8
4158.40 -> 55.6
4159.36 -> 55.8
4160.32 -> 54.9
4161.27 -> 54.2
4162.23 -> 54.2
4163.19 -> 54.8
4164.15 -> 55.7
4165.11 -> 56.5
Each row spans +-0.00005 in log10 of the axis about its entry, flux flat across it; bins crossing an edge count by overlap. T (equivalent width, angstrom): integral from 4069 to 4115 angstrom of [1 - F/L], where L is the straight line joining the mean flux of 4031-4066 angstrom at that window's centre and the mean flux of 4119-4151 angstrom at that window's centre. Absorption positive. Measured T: 2.5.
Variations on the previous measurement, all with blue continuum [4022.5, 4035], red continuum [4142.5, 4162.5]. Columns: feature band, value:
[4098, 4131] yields 1.6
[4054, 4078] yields 0.9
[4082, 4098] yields -0.1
